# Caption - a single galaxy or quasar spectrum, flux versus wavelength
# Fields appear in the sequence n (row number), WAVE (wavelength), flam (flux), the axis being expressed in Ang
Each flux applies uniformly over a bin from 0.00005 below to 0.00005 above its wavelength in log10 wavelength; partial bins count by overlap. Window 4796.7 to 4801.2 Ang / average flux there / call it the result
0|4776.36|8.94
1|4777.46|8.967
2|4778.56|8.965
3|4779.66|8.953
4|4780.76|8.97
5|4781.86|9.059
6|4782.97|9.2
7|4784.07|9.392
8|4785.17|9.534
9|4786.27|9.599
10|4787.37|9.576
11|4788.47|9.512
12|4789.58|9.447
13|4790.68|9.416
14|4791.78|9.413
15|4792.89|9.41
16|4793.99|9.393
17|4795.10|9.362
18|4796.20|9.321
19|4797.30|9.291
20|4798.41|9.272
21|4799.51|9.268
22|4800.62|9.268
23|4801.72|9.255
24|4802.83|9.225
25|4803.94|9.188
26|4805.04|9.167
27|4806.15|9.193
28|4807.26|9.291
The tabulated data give 9.29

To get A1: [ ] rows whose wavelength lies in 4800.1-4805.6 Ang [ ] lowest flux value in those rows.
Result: 9.167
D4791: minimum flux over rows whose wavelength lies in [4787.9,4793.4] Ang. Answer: 9.41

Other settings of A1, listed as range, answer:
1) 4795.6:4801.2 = 9.268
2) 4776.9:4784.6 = 8.953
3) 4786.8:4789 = 9.512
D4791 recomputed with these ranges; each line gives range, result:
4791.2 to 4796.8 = 9.321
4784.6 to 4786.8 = 9.534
